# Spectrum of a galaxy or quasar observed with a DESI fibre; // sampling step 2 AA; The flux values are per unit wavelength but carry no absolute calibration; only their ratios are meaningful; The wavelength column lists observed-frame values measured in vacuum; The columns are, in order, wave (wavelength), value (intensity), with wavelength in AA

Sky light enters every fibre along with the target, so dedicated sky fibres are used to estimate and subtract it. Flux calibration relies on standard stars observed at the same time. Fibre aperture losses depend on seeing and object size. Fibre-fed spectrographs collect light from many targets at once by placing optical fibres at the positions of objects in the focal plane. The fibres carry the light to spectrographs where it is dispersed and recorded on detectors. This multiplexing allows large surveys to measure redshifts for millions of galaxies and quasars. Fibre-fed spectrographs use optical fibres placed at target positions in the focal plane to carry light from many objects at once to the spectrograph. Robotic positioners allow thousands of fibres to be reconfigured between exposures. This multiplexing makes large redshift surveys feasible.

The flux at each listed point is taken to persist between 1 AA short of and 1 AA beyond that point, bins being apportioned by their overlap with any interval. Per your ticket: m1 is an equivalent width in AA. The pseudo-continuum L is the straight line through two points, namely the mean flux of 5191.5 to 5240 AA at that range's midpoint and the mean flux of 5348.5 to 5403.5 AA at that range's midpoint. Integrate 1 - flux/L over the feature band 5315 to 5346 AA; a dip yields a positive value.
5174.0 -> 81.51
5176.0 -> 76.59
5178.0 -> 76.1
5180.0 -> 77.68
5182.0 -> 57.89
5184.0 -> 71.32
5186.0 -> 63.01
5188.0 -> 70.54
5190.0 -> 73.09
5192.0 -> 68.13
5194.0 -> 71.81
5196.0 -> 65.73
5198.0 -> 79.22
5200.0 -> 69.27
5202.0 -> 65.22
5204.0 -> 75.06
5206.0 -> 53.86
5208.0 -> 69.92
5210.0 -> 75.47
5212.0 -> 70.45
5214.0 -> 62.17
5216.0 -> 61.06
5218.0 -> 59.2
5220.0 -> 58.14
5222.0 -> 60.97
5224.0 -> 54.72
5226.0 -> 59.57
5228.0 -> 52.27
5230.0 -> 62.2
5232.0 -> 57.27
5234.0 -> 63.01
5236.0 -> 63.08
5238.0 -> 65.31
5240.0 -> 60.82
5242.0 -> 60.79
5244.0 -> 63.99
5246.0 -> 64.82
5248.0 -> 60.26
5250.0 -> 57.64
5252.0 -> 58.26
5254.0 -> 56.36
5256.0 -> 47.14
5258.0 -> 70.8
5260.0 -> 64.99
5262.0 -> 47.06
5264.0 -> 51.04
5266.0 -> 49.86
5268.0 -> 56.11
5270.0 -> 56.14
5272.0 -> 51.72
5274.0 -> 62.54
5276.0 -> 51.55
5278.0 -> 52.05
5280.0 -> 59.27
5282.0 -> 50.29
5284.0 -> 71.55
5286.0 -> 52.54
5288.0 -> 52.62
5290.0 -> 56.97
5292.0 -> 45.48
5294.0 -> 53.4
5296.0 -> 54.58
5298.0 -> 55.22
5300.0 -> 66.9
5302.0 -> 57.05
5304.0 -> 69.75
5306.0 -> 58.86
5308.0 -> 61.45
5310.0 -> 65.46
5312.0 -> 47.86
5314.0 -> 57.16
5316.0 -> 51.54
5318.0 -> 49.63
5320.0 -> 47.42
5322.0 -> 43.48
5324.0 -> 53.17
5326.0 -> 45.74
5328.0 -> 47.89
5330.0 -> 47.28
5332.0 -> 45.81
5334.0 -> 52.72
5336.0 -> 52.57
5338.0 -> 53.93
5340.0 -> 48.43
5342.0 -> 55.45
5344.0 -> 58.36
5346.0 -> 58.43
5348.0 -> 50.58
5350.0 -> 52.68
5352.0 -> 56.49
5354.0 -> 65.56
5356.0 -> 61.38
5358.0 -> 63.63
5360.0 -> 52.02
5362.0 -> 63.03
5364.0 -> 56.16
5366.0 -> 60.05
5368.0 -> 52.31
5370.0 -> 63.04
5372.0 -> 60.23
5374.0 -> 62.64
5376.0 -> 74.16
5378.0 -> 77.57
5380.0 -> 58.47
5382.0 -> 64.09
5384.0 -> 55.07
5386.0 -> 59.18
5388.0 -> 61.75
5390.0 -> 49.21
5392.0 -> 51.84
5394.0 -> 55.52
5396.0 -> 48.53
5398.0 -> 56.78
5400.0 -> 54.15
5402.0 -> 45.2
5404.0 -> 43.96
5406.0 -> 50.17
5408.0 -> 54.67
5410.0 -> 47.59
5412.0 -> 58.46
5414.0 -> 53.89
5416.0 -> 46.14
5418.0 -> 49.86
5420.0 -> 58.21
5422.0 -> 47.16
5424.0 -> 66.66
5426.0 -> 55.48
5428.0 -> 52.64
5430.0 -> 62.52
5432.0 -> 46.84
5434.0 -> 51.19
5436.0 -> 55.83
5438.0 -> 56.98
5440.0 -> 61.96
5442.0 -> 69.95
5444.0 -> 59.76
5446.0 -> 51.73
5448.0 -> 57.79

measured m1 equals 4.9 AA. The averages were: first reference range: 64.2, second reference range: 58.3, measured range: 50.5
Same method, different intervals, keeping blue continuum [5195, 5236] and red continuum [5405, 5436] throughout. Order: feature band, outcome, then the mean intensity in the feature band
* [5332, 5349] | 1.23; 53.3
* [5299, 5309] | -0.59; 62.8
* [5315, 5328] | 2.22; 48.5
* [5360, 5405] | -1.86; 57.7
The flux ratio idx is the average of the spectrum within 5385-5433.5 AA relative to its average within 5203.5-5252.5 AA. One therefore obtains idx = 0.9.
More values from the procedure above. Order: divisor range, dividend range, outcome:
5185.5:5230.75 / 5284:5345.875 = 0.83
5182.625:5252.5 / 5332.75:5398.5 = 0.90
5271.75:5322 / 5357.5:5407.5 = 1.03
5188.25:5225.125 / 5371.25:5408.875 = 0.86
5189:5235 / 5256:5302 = 0.86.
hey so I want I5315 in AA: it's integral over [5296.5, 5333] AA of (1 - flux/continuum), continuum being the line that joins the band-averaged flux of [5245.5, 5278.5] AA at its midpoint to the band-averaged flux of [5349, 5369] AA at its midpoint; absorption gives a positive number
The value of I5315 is 2.2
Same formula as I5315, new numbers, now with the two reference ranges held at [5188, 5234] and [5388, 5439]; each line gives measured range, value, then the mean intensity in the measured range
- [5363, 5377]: -1.4 AA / 61.2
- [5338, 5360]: 0.0 AA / 56.7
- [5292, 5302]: 0.6 AA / 56.3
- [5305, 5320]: 0.9 AA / 55.4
